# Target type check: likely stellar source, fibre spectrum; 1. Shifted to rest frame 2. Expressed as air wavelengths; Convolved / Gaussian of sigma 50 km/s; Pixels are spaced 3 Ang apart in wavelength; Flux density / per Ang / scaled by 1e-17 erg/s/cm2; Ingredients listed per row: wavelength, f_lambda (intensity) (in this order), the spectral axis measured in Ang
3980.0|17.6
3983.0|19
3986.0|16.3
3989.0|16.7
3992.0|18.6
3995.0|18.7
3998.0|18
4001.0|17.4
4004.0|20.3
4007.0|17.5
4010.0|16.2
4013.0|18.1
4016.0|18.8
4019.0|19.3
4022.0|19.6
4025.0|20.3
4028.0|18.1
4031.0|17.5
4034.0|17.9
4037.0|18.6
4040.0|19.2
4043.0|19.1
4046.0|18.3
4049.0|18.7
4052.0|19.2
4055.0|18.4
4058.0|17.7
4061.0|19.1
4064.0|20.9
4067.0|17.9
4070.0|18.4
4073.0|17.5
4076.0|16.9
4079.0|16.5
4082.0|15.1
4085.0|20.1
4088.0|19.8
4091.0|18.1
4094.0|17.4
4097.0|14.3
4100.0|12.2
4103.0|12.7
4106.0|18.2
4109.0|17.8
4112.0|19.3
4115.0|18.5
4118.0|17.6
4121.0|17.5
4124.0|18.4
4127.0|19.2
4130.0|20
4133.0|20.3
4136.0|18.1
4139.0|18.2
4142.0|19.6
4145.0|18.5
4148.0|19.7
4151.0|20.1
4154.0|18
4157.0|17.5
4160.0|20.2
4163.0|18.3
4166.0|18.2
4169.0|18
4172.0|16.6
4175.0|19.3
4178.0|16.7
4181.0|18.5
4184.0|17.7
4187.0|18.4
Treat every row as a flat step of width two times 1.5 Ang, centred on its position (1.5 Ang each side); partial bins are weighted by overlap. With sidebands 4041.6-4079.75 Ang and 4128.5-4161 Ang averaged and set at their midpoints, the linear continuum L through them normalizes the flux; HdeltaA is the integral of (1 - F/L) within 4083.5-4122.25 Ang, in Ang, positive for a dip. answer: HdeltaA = 3.21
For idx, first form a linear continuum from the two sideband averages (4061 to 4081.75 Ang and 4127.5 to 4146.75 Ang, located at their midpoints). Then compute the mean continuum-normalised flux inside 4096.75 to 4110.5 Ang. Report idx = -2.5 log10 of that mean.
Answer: 0.22 mag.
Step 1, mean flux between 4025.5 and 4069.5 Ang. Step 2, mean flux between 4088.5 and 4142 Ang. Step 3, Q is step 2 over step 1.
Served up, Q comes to 0.9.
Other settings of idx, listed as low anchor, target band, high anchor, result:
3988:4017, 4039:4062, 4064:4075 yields -0.03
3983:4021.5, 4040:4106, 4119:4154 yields 0.06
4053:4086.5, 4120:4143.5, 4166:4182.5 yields -0.06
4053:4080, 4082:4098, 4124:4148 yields 0.04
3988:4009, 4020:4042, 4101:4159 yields -0.03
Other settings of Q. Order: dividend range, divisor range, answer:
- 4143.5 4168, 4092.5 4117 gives 1.15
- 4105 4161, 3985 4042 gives 1.03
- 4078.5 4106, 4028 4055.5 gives 0.88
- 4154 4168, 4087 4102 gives 1.15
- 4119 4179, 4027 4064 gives 1.00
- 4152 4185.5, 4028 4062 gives 0.98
